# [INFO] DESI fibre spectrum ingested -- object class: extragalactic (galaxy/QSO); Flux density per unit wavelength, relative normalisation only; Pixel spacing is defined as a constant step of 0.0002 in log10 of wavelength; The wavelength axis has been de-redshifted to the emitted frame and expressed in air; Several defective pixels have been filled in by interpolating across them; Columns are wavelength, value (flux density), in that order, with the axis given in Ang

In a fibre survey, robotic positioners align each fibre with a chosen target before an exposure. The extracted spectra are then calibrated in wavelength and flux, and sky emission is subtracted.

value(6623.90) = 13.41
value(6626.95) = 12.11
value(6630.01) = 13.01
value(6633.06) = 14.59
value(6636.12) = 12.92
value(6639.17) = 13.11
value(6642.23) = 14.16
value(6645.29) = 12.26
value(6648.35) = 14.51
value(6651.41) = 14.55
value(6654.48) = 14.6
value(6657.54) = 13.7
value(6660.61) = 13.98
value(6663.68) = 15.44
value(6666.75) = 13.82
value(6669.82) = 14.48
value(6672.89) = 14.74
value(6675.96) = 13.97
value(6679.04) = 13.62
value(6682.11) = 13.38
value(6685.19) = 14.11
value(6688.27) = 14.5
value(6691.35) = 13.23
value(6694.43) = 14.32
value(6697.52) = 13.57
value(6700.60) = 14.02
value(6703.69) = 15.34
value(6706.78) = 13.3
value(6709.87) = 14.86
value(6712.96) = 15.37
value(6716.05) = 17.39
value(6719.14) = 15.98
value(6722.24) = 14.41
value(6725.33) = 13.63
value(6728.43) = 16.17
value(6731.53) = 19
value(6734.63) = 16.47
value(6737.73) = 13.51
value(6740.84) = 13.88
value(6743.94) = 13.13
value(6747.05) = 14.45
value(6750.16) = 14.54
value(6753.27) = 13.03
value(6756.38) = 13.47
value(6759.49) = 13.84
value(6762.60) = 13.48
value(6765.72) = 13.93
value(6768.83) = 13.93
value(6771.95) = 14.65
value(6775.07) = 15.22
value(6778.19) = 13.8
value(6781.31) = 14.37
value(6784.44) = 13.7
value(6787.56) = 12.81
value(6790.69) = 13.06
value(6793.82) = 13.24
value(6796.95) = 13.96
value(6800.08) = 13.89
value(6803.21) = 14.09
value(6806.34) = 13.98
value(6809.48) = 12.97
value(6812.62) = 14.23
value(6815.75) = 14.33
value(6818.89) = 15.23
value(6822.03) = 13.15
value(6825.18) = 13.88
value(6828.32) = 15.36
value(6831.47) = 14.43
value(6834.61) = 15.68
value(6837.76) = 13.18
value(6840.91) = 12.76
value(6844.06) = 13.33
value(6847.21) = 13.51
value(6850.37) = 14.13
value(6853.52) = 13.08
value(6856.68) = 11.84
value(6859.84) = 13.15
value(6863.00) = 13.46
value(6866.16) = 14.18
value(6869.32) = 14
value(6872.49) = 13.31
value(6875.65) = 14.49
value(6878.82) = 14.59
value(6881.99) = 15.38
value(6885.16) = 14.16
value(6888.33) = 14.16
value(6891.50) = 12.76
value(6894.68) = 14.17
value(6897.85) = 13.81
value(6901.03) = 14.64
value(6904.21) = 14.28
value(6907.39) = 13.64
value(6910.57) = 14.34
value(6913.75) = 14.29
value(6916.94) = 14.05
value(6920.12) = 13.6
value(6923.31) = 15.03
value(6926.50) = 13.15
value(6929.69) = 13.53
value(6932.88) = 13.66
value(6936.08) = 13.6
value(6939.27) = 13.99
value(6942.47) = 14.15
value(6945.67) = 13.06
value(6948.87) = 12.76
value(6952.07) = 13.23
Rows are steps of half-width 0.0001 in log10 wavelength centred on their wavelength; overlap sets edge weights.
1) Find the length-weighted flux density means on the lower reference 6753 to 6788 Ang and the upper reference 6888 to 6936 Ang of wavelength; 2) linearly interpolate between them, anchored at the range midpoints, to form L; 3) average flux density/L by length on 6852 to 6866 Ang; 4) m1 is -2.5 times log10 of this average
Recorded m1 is 0.07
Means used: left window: 13.9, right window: 13.9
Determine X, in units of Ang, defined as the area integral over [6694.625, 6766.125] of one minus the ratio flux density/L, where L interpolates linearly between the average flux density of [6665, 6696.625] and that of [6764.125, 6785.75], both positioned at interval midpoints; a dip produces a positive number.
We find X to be -2.6 Ang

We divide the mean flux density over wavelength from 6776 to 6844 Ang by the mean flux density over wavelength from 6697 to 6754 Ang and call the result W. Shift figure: 0.9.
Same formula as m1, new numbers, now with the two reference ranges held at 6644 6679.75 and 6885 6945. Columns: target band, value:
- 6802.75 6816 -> 0.01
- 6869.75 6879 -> -0.01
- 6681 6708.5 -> 0.01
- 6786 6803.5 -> 0.05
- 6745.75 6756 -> 0.01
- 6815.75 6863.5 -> 0.02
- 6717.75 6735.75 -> -0.13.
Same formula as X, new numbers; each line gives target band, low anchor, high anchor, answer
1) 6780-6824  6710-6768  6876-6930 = 2.2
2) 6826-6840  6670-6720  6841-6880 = -0.8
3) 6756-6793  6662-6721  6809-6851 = 1.0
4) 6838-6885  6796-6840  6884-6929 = 1.4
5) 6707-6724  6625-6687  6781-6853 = -1.9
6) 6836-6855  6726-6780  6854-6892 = 0.8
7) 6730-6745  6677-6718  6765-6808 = -1.1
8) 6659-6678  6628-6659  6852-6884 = -0.9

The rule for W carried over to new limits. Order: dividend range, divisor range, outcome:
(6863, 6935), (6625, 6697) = 1.01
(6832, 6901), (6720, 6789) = 0.96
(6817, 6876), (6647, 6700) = 0.97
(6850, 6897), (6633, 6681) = 0.98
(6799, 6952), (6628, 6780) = 0.97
